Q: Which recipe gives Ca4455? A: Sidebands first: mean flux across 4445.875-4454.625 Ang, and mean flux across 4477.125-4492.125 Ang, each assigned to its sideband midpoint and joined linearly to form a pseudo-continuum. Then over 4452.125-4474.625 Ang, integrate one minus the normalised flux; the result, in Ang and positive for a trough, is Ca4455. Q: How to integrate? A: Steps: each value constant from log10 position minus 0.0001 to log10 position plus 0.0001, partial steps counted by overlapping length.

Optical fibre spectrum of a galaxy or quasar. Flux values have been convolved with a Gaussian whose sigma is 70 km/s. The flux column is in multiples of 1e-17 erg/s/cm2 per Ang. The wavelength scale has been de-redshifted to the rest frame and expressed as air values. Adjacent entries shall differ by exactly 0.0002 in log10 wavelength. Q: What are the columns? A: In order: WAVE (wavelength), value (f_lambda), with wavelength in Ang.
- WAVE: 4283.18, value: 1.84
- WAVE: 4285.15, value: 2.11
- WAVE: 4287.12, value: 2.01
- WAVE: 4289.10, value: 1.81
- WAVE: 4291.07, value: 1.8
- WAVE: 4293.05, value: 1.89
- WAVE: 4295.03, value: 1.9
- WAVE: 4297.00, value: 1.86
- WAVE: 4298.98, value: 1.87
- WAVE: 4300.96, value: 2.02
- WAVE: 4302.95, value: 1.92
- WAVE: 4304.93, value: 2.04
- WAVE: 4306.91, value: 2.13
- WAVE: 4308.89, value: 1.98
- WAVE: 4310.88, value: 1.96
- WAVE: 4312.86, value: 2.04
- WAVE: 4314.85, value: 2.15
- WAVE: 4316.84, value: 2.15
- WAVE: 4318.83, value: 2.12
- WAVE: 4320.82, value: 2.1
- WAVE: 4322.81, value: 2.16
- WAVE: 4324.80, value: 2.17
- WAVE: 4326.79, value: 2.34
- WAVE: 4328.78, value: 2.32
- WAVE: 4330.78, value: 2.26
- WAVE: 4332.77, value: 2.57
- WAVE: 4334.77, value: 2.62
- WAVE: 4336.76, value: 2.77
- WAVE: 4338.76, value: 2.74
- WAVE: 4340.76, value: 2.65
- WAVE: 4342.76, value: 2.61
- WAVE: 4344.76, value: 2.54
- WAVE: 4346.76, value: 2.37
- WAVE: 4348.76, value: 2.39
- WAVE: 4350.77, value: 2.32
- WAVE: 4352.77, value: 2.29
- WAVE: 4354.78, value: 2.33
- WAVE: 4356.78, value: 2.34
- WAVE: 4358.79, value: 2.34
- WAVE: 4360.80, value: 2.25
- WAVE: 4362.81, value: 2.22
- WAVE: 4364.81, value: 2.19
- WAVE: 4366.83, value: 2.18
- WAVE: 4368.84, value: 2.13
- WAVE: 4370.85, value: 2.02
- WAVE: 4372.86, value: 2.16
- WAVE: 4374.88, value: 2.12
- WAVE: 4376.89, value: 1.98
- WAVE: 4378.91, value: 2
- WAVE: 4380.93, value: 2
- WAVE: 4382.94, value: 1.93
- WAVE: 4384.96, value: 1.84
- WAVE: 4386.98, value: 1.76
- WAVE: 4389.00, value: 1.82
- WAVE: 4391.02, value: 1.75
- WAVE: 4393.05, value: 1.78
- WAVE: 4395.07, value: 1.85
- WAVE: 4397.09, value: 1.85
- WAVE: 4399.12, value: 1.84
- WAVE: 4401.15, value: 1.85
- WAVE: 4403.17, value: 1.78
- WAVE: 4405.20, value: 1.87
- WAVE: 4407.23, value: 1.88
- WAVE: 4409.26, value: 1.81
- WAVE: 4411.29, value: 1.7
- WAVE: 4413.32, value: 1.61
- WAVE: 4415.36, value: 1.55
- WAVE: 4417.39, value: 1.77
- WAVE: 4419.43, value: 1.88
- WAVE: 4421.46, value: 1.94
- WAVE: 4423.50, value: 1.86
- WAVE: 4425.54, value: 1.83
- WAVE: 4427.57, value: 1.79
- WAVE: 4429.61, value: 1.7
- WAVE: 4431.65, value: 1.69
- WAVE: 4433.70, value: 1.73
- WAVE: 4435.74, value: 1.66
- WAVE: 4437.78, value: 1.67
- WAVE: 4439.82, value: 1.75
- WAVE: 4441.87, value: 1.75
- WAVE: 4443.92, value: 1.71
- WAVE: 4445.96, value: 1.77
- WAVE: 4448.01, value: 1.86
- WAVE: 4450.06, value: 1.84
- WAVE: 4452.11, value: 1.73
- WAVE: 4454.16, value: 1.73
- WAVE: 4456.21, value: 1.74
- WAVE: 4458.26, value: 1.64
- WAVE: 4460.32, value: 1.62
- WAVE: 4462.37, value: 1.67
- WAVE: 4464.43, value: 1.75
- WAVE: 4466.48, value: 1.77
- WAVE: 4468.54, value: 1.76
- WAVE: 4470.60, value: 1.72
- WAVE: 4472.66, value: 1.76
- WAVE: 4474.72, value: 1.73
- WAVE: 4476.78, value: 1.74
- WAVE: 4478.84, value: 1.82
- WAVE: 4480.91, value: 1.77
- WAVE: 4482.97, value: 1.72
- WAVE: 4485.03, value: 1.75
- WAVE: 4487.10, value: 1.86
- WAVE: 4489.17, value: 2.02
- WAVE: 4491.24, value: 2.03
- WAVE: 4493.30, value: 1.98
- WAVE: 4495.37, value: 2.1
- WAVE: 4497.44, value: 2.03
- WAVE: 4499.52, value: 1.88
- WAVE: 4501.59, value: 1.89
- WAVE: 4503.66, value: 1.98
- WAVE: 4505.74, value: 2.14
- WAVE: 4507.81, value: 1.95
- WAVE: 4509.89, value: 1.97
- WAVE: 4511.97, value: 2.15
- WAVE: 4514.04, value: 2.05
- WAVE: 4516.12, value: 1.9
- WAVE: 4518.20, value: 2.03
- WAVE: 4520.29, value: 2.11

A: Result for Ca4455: 1.2 Ang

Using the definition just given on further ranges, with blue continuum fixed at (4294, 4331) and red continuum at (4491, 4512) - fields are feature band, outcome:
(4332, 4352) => -4.8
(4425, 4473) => 6.8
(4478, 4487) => 1.1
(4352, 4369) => -1.7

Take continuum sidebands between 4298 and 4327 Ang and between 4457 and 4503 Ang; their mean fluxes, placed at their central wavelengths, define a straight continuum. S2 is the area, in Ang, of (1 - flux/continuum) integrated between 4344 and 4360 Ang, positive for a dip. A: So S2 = -2.8 Ang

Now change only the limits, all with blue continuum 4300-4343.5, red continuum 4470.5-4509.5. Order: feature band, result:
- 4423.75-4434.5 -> 1.4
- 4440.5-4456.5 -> 1.8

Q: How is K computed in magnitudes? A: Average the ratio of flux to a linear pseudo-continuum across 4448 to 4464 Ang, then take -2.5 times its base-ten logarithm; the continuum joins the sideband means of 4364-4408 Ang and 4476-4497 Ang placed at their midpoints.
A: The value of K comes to 0.108 mag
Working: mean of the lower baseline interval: 1.93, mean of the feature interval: 1.72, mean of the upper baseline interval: 1.89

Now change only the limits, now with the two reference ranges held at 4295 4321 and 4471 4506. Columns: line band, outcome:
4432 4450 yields 0.11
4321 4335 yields -0.16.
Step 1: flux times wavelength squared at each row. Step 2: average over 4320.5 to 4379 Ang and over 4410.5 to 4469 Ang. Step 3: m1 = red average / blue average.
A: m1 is 0.8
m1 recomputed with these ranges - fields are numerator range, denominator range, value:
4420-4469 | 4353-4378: 0.83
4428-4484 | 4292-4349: 0.83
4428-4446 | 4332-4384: 0.77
